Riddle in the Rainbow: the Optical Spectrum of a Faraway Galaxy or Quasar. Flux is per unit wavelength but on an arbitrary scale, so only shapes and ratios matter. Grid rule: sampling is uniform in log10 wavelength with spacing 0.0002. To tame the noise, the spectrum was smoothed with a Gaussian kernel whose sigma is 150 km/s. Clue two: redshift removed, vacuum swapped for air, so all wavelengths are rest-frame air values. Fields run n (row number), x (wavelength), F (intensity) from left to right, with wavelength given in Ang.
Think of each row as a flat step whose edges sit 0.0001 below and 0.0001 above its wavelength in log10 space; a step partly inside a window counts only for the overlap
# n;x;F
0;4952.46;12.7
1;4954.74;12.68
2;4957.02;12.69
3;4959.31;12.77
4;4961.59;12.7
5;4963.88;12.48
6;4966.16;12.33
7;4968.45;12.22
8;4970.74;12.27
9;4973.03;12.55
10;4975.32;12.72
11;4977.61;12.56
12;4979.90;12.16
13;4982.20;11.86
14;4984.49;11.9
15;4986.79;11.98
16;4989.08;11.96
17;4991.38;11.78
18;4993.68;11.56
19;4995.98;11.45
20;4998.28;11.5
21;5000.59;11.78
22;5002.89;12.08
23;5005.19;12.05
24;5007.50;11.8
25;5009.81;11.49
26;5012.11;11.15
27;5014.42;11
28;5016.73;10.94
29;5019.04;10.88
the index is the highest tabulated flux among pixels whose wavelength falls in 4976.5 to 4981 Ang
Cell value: 12.56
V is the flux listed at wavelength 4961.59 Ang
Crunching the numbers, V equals 12.7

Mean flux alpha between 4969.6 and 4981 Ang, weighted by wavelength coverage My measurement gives 12.5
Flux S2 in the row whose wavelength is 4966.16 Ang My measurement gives 12.33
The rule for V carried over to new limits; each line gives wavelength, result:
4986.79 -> 11.98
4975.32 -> 12.72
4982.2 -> 11.86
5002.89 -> 12.08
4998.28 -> 11.5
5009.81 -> 11.49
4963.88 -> 12.48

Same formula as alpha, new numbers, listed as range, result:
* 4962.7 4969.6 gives 12.3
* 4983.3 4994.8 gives 11.8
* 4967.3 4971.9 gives 12.2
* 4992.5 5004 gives 11.7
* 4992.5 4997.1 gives 11.5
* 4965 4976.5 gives 12.4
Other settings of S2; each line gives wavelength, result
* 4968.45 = 12.22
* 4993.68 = 11.56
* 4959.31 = 12.77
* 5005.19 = 12.05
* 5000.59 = 11.78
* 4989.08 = 11.96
